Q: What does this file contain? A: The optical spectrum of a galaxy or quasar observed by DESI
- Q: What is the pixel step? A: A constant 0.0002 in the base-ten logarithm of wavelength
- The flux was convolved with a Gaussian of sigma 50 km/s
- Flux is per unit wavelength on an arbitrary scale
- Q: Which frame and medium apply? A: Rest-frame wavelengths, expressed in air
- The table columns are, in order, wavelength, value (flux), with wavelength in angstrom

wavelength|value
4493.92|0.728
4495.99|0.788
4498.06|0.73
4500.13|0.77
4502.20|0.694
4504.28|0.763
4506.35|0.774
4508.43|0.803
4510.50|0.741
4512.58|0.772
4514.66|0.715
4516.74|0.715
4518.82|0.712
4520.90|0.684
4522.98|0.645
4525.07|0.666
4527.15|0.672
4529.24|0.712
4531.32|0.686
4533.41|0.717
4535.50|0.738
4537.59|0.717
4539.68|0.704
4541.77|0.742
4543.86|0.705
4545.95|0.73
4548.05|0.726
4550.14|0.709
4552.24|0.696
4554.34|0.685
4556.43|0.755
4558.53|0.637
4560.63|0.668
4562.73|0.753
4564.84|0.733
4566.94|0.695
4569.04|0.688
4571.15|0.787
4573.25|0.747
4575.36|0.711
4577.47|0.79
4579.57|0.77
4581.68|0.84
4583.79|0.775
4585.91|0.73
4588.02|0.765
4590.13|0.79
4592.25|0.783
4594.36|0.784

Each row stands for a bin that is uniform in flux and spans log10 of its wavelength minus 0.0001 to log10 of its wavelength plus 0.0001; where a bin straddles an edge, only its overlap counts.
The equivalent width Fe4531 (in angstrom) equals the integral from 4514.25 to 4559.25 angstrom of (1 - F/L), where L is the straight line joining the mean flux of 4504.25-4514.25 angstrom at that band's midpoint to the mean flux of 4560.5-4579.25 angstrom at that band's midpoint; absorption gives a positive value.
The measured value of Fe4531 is 3.0 angstrom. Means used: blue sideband 0.768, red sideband 0.735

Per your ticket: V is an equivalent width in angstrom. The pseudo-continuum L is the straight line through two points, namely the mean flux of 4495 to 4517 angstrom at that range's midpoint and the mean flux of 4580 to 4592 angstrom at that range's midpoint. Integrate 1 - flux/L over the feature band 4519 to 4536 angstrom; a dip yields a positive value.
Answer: 1.6 angstrom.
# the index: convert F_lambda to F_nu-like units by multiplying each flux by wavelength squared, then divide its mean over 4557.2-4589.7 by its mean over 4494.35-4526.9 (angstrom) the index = 1.0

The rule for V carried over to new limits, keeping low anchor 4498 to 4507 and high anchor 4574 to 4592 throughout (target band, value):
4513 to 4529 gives 1.30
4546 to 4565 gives 1.40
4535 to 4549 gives 0.67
